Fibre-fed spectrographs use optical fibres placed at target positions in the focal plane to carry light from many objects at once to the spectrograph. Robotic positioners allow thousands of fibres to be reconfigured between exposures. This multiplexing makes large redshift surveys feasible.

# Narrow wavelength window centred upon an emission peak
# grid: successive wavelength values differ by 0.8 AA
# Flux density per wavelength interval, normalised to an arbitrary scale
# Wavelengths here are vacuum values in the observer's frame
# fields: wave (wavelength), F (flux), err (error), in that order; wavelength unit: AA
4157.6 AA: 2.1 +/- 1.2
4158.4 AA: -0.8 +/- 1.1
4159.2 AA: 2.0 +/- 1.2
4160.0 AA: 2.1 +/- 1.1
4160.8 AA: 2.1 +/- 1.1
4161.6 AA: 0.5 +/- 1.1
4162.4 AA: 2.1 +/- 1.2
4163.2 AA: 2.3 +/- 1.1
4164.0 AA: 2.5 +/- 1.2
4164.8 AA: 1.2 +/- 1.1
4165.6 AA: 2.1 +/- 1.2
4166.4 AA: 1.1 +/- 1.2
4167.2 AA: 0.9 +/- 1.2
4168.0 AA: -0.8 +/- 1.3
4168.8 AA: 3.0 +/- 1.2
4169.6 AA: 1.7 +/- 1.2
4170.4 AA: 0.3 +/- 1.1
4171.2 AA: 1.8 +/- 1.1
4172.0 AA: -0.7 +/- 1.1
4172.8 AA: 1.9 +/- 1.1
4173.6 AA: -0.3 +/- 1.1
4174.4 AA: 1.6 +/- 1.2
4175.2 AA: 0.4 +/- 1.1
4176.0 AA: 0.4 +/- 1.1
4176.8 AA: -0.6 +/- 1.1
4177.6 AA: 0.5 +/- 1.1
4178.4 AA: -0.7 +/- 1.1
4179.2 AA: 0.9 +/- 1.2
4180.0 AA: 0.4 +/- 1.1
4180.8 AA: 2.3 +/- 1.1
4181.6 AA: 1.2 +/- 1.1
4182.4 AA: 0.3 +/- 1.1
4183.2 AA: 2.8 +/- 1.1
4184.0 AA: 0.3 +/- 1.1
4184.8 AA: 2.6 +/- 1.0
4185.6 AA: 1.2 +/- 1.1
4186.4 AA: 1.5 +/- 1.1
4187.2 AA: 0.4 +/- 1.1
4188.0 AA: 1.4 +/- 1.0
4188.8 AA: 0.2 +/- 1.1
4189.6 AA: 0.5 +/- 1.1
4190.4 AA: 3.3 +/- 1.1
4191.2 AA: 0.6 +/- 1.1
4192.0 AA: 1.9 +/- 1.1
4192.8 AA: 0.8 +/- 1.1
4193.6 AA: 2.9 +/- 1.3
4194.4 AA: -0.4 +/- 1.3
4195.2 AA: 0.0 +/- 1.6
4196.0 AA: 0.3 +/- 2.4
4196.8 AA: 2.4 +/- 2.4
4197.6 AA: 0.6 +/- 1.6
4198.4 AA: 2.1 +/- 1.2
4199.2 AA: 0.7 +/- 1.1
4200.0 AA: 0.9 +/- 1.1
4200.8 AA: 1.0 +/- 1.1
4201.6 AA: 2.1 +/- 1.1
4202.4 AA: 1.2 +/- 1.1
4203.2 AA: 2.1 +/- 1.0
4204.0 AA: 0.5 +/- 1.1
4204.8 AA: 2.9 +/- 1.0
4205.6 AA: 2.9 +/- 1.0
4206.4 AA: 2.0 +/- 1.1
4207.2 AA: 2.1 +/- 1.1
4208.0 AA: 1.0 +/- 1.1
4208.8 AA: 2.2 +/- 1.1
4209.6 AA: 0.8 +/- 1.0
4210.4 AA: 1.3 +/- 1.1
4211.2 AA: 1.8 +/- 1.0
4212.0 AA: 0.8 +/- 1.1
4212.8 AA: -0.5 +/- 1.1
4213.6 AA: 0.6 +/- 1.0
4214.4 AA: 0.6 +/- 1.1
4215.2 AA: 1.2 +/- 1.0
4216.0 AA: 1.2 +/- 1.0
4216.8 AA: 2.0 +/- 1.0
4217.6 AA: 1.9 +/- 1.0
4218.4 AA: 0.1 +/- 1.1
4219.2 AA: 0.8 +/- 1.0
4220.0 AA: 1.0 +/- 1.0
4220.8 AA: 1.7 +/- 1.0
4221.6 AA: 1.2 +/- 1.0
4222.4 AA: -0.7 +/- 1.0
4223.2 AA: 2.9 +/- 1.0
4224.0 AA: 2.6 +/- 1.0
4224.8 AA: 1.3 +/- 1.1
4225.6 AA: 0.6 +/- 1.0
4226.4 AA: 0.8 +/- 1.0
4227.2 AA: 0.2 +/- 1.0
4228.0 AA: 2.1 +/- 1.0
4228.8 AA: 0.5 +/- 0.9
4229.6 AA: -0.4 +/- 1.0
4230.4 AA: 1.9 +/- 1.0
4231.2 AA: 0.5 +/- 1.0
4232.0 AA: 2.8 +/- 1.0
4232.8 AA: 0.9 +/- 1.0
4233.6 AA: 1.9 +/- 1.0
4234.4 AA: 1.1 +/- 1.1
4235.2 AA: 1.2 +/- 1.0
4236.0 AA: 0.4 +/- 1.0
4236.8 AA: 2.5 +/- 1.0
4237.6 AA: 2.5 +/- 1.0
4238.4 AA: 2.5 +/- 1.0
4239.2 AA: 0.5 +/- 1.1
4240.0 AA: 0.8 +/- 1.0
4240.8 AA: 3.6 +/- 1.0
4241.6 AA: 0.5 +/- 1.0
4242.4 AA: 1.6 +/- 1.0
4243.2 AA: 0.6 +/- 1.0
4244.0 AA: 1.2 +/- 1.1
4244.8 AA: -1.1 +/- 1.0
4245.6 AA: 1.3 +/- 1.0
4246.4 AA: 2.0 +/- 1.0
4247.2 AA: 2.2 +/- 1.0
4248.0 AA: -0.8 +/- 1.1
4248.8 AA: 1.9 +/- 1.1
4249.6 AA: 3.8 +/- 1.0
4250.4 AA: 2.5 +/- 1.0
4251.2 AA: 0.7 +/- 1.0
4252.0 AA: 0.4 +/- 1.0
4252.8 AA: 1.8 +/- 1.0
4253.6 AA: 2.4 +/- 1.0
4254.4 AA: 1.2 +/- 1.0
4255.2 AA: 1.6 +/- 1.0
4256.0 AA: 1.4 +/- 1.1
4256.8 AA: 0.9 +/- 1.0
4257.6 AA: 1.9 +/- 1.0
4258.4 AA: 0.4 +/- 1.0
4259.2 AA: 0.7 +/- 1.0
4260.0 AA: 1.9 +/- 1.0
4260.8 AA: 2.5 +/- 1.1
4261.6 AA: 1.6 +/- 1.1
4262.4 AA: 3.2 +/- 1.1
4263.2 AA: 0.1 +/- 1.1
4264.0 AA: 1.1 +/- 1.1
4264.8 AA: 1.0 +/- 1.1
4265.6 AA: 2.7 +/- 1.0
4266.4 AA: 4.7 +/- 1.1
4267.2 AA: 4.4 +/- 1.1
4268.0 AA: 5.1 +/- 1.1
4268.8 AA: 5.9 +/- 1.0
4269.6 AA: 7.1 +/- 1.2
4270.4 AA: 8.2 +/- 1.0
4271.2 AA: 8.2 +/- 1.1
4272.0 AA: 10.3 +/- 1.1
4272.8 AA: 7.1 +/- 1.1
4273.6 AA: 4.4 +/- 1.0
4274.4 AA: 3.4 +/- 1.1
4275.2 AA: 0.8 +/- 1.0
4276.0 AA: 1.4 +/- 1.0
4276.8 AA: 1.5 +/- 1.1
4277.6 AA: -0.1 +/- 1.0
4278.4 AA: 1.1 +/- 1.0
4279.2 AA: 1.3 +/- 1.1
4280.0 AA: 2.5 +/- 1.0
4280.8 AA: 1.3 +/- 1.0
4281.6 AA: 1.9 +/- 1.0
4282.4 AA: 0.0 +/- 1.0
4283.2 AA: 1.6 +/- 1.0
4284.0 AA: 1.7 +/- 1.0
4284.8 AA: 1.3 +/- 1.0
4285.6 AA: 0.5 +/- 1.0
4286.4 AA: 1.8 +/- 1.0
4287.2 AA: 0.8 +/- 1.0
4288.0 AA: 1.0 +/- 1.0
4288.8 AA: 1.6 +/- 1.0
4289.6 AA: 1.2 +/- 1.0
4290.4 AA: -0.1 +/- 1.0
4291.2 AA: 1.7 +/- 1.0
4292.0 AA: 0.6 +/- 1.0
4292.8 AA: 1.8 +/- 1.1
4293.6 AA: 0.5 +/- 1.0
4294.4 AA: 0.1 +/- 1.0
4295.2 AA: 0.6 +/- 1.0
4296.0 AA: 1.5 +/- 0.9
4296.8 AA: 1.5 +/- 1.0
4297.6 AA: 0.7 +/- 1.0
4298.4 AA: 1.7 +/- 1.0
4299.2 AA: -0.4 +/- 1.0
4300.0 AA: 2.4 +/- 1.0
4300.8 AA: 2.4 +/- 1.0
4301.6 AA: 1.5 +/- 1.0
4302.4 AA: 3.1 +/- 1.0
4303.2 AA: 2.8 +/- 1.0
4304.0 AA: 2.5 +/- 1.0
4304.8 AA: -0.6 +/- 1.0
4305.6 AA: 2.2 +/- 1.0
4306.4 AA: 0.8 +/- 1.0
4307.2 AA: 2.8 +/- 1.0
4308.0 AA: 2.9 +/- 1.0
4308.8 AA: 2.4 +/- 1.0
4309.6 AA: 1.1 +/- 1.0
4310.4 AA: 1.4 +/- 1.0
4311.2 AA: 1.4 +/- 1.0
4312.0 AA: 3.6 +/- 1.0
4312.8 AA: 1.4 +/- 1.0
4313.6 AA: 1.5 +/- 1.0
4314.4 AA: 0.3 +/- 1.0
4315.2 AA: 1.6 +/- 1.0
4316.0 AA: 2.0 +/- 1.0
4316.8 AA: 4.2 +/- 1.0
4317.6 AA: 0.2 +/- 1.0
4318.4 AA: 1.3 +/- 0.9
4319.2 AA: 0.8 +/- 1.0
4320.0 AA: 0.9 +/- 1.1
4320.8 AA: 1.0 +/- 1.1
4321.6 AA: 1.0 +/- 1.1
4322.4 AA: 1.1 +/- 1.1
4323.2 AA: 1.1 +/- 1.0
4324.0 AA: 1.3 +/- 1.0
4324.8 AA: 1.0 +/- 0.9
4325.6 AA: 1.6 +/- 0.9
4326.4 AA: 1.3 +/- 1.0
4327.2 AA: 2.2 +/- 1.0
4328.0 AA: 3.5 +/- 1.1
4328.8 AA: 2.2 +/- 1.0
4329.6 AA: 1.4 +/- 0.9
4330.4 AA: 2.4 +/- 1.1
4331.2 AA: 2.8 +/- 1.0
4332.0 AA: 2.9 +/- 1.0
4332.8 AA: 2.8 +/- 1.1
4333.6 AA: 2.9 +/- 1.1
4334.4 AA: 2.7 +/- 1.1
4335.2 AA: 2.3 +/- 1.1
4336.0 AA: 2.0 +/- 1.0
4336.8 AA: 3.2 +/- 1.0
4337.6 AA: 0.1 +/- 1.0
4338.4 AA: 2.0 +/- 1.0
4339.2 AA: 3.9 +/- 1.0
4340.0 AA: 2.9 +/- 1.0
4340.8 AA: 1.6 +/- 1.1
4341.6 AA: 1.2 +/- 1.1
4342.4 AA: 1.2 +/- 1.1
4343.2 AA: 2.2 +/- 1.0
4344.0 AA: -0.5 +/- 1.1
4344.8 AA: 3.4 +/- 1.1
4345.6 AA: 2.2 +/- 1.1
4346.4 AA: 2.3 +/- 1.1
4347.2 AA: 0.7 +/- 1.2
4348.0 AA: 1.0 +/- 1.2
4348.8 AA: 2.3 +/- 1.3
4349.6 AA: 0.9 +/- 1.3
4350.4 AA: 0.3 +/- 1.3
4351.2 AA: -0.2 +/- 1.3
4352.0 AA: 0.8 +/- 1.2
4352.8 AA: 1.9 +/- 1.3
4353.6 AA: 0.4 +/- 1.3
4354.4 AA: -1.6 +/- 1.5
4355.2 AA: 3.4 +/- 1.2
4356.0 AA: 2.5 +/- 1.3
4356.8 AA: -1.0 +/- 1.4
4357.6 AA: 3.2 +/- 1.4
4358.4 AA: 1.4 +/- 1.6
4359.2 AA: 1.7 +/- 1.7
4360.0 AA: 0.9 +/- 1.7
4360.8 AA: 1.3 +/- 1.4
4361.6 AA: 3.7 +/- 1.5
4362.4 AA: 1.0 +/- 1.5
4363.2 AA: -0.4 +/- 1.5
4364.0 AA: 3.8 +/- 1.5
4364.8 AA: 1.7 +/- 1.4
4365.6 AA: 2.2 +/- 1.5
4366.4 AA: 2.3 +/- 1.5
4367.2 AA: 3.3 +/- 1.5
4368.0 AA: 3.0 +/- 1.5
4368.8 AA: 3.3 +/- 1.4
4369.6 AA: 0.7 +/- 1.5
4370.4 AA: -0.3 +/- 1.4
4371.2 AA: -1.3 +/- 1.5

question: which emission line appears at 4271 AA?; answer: [O II] 3727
